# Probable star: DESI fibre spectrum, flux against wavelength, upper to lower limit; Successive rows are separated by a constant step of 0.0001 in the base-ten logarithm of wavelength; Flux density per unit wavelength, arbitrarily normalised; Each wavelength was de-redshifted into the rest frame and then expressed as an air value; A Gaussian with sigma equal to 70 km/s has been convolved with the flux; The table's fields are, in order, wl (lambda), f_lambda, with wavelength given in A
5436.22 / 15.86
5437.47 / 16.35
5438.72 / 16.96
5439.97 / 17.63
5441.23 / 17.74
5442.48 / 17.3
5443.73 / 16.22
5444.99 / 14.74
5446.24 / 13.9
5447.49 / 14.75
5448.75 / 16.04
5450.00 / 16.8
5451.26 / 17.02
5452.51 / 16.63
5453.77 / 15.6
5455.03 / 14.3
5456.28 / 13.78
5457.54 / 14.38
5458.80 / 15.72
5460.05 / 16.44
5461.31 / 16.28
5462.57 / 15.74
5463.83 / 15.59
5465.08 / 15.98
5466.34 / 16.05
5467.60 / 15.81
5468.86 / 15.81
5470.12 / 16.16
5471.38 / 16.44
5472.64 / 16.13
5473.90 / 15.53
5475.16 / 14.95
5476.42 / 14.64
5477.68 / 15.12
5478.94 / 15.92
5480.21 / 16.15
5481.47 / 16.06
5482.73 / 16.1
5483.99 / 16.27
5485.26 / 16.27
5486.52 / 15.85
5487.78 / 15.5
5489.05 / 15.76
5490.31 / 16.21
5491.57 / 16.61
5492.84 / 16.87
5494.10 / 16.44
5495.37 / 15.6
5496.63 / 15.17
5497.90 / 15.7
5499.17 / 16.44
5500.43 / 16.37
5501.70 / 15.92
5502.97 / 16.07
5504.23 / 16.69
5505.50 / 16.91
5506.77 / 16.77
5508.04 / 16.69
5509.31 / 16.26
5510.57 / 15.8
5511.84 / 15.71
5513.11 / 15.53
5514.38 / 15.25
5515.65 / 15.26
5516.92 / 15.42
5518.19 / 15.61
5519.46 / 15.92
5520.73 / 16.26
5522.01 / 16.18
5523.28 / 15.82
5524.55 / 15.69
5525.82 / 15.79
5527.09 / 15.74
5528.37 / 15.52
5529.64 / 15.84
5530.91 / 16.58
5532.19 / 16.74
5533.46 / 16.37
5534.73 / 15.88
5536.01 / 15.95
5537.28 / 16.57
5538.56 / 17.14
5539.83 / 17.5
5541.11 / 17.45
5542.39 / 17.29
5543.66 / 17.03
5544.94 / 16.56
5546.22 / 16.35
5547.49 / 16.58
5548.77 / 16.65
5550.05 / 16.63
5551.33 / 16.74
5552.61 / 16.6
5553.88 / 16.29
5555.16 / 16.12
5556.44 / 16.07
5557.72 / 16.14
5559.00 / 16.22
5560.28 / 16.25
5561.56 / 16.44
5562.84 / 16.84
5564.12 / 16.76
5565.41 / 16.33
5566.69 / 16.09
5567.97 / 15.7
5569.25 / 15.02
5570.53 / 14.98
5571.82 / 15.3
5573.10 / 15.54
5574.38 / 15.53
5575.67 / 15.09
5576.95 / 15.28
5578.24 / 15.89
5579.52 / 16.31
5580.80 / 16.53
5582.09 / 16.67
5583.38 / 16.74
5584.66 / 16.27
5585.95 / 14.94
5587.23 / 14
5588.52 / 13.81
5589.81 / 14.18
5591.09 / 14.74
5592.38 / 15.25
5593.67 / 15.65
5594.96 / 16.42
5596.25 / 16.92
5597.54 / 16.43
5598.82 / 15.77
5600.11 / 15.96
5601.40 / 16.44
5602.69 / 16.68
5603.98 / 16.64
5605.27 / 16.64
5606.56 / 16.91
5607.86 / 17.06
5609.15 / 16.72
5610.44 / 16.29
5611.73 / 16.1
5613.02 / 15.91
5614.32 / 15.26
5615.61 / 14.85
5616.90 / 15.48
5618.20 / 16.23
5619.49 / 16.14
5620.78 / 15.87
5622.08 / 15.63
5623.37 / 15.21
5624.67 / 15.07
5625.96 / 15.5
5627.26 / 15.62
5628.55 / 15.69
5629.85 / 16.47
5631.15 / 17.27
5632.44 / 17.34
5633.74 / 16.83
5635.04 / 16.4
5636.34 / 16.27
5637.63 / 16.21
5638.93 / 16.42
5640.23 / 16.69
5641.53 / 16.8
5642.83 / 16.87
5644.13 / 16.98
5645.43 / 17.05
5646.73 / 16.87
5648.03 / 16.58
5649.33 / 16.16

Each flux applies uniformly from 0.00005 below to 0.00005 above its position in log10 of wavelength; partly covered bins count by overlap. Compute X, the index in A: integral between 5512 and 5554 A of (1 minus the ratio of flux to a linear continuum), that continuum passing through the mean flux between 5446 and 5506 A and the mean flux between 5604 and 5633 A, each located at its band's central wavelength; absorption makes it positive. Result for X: -0.8 A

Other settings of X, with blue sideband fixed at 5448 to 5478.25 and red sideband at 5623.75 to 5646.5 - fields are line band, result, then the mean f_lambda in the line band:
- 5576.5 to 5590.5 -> 0.60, 15.5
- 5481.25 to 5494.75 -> -0.32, 16.2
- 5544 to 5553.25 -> -0.31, 16.6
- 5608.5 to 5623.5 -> 0.48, 15.8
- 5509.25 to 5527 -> 0.22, 15.7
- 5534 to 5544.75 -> -0.54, 16.8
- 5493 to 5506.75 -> -0.28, 16.2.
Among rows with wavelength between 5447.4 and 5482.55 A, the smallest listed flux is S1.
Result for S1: 13.78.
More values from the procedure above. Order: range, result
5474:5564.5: 14.64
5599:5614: 15.91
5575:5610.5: 13.81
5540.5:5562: 16.07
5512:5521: 15.25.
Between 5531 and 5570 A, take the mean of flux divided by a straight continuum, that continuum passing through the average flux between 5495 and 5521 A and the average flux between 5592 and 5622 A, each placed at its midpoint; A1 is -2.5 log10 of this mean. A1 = -0.03 mag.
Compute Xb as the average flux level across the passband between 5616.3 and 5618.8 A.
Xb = 15.8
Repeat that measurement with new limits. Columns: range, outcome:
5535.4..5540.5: 16.8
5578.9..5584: 16.5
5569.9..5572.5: 15.1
